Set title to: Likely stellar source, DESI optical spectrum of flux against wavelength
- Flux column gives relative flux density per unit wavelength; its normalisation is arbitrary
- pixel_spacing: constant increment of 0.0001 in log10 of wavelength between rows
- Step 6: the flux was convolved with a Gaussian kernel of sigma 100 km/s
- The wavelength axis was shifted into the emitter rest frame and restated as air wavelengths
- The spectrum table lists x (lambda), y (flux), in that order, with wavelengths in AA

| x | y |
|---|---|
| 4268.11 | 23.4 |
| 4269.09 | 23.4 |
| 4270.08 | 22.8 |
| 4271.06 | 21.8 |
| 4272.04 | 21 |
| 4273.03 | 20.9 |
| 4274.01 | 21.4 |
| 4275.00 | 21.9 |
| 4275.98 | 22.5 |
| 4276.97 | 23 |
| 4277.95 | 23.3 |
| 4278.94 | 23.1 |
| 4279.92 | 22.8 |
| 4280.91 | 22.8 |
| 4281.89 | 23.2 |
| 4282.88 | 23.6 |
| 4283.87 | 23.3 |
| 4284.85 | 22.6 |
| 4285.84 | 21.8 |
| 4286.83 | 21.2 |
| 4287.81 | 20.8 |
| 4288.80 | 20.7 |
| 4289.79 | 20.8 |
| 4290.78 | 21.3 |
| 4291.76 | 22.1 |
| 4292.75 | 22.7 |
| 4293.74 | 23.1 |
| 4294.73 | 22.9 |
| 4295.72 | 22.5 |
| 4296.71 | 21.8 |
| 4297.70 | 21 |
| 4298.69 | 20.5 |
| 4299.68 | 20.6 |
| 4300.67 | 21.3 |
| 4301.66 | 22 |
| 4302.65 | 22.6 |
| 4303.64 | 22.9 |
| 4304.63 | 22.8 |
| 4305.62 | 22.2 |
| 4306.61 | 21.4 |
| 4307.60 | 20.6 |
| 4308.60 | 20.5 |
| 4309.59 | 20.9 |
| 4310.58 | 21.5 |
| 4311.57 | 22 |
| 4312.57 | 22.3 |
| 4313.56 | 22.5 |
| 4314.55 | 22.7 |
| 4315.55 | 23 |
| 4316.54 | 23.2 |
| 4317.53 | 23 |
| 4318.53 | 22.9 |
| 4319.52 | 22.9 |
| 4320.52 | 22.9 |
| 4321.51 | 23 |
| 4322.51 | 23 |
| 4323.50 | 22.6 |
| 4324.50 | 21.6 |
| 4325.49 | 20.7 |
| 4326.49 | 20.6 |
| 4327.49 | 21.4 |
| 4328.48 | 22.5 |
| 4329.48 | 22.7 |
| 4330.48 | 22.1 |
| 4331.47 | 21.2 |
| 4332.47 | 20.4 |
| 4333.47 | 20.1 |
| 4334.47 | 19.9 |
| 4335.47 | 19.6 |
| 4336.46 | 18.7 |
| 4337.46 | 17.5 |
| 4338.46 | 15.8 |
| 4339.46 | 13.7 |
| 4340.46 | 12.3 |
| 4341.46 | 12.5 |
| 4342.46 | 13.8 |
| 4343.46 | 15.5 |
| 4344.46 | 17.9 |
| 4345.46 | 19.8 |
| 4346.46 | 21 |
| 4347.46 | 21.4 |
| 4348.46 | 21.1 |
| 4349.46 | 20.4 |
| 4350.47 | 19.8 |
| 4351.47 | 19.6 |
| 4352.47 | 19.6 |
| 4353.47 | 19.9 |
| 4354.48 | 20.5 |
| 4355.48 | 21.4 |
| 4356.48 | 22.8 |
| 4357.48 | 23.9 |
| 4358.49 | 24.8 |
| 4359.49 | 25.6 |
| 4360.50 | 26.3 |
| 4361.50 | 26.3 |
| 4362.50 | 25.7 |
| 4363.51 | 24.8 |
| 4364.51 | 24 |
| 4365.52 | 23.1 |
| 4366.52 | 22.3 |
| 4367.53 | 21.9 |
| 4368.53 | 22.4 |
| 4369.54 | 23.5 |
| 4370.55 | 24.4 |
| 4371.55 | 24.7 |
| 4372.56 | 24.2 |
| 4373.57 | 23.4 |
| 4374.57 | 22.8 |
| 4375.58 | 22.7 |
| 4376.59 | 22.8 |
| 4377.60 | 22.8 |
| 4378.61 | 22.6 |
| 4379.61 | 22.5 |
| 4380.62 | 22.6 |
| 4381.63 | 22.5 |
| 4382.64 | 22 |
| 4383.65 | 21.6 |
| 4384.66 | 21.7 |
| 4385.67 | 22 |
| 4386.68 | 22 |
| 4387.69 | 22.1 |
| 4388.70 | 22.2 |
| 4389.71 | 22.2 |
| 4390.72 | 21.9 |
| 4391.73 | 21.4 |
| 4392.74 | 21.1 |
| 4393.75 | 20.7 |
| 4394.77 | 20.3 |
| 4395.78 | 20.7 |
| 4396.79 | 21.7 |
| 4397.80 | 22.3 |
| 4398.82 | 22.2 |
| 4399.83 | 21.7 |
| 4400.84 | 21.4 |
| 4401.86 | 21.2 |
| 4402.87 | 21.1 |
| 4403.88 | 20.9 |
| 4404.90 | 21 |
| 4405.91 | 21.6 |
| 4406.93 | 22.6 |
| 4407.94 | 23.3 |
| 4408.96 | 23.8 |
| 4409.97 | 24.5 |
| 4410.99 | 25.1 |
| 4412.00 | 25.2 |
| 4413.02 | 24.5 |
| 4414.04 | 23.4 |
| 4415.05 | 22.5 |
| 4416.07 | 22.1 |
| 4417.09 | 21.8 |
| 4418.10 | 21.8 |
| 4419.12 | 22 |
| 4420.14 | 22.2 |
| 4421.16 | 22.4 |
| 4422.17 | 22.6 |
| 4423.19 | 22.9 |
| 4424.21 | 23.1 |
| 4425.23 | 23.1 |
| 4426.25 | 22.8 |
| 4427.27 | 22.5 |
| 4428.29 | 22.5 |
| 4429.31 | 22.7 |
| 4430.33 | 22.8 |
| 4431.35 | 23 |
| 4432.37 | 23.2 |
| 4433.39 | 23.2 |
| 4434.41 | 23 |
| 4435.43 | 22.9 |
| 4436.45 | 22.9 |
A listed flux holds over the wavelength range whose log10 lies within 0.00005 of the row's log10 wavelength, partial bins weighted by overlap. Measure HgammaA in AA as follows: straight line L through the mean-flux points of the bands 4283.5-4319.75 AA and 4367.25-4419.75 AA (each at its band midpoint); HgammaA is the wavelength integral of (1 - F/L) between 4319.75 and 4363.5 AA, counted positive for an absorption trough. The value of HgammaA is 3.1 AA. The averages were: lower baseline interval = 22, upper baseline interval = 22.4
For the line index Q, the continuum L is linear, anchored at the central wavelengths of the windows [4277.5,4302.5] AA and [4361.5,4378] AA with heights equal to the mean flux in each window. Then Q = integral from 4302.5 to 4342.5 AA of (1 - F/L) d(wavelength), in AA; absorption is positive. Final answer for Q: 3.36 AA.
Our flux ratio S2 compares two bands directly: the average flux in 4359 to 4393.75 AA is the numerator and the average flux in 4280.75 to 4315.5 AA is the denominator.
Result 1.0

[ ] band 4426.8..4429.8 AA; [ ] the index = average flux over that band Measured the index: 22.6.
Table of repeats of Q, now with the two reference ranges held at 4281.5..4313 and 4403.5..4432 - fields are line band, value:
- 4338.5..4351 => 2.7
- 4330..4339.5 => 1.3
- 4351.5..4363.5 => -0.5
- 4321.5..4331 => 0.0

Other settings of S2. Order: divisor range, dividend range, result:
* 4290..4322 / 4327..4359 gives 0.88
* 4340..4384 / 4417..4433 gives 1.04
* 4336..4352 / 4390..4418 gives 1.27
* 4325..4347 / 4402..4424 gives 1.22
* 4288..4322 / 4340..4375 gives 0.98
